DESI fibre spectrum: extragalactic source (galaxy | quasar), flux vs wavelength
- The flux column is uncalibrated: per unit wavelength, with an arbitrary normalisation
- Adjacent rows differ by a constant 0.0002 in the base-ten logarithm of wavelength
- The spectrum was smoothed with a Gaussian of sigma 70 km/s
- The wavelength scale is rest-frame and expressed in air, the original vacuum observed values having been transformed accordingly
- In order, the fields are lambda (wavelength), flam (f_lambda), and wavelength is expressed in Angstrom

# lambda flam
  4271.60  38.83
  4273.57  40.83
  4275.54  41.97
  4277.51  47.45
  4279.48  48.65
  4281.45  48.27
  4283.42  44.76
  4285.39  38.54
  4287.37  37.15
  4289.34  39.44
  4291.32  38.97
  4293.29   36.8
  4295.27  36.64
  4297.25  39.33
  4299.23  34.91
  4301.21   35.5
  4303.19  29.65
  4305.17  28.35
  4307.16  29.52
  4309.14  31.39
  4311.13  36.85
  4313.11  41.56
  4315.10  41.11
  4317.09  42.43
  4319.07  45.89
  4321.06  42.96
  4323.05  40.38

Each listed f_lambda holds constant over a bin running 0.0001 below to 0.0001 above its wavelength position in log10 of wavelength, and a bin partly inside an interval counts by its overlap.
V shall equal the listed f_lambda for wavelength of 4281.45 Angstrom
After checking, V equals 48.27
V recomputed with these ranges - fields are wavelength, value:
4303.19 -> 29.65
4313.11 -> 41.56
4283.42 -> 44.76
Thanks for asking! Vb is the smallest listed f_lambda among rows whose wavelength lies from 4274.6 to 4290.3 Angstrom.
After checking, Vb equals 37.15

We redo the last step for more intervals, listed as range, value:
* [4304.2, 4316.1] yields 28.35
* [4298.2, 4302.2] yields 34.91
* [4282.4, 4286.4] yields 38.54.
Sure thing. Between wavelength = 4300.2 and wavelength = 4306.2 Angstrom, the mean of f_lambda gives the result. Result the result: 31.2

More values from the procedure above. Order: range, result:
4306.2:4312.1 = 32.6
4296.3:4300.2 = 37.1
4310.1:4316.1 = 39.8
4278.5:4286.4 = 45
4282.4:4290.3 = 40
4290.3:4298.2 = 37.9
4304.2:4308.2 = 28.9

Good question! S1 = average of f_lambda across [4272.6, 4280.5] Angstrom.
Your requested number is 44.7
